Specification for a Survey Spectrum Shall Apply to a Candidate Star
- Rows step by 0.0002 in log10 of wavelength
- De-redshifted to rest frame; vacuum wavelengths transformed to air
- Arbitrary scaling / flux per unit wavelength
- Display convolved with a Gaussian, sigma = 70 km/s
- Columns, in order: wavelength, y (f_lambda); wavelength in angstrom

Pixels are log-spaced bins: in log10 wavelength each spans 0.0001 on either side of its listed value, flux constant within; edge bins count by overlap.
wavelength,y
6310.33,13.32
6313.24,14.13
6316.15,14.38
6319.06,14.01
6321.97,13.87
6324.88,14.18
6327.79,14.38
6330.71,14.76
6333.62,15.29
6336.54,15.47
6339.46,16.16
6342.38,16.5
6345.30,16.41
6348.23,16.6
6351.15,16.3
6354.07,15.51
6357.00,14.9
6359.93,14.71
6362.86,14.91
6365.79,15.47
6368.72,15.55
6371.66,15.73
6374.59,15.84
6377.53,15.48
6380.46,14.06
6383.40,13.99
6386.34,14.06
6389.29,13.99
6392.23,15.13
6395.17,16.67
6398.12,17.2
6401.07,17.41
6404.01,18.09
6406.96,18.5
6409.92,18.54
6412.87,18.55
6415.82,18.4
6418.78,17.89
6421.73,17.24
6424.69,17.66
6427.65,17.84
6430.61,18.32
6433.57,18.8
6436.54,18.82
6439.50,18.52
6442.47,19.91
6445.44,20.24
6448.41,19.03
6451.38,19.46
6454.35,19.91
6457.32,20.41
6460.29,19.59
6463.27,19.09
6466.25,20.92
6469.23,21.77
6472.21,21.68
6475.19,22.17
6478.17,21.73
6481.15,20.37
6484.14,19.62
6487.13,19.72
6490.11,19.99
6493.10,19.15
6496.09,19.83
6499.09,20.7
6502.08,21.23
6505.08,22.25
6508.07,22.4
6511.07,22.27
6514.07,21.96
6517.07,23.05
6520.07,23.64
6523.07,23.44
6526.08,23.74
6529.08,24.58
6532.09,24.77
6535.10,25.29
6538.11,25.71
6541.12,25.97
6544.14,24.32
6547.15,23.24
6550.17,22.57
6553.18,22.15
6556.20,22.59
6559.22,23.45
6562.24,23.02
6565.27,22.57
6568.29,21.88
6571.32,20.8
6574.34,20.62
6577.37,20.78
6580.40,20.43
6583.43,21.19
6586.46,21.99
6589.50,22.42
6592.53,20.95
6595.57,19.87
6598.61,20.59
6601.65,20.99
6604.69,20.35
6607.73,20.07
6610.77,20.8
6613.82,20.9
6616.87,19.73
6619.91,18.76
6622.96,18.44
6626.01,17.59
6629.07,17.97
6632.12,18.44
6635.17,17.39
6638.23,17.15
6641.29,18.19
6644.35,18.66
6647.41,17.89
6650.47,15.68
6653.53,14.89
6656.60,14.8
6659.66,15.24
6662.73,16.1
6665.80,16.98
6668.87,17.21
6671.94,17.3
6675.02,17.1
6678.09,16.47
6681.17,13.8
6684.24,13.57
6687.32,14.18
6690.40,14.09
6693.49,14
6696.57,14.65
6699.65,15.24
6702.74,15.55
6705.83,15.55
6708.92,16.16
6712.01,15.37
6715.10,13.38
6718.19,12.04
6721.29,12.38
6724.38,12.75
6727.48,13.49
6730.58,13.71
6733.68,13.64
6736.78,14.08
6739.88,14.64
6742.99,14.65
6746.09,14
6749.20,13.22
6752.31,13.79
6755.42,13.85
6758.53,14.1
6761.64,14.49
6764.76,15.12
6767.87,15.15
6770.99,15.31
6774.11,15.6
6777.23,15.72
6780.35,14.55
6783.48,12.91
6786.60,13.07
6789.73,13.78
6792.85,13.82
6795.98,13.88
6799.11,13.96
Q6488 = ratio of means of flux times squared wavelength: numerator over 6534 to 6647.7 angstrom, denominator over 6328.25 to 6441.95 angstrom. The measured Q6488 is 1.35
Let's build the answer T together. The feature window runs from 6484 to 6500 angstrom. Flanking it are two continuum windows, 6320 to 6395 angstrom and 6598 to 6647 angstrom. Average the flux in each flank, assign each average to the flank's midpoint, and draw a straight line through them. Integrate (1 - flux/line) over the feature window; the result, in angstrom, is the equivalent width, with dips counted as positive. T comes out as -2.48 angstrom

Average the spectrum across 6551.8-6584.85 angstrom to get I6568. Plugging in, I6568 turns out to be 21.8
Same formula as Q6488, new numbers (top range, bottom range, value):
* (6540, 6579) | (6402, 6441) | 1.29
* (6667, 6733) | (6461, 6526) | 0.73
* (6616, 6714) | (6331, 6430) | 1.10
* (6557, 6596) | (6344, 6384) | 1.50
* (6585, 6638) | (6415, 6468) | 1.09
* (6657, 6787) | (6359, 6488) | 0.89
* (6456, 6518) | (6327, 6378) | 1.40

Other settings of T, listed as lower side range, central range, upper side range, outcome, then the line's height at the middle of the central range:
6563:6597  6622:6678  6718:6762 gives 2.86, 18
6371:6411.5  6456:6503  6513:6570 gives -0.09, 20.5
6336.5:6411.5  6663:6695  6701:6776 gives -2.12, 14.5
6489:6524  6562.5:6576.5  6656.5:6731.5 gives -1.59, 19.4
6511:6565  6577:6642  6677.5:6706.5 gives -0.98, 19.5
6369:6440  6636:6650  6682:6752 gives -2.85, 14.8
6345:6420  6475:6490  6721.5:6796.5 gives -4.74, 15.6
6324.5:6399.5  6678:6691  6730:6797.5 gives 0.22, 14.5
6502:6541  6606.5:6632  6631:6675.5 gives -0.86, 18.6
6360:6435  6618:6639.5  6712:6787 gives -4.47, 14.9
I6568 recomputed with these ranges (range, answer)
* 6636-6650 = 17.8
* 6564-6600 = 21.2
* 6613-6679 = 17.4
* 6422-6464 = 19.1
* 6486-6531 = 21.9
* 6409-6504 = 19.6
